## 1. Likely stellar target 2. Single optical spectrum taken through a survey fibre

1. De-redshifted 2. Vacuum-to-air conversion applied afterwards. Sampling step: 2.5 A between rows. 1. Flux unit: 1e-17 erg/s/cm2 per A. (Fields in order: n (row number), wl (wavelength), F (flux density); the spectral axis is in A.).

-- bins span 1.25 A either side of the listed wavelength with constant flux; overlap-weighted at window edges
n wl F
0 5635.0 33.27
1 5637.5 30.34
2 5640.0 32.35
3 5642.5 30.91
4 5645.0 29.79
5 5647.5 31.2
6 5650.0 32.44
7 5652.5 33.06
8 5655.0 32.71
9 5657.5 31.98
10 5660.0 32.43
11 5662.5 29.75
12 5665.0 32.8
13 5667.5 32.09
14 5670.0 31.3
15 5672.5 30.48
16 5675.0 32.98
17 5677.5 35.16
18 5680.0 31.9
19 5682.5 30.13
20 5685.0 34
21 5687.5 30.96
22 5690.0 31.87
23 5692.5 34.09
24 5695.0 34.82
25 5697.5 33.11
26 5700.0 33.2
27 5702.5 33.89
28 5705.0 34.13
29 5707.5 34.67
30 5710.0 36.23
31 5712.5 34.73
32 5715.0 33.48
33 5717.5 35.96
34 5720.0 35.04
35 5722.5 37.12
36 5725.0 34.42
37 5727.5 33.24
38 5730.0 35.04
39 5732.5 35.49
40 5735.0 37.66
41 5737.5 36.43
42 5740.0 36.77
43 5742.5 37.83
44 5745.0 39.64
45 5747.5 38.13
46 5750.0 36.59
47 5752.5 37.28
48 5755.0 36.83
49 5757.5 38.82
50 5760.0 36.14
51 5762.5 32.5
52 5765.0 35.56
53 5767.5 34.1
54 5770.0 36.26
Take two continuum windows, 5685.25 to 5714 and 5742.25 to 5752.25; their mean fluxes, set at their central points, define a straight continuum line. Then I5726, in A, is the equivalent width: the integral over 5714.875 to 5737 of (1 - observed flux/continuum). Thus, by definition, 0.4 A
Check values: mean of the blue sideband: 33.8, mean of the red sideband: 38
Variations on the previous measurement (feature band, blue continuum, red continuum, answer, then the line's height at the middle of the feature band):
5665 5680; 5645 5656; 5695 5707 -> 0.2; 32.8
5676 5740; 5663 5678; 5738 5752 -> 1.2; 35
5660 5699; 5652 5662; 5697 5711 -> 1.0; 33.2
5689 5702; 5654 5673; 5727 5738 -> 0.0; 33.6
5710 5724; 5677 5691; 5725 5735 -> -0.5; 34.2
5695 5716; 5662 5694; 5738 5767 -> -0.2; 33.9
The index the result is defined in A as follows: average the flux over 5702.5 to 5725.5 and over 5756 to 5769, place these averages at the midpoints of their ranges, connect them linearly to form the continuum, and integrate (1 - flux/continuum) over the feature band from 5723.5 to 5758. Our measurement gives -1.4 A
